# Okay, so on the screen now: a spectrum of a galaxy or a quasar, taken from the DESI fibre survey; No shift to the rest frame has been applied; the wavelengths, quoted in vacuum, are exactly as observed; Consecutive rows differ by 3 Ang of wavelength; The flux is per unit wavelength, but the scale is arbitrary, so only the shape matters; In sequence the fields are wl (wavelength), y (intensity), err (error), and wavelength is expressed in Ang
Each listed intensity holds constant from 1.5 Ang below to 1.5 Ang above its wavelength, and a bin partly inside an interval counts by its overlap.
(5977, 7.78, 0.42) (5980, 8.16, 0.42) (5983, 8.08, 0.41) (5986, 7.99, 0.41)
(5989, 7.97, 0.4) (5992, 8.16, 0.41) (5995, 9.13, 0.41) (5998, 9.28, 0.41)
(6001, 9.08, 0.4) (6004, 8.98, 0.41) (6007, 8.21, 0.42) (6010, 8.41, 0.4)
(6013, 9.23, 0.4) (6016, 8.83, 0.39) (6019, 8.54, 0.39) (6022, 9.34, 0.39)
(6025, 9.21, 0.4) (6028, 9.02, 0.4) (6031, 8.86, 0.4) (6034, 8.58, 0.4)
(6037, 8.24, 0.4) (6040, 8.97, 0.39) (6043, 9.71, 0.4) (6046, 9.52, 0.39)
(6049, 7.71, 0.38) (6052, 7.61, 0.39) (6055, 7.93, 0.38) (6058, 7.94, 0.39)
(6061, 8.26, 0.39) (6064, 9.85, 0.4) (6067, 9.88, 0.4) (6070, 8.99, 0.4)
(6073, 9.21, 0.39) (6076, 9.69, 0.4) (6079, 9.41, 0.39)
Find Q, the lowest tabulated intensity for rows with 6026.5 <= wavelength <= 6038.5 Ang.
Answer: 8.24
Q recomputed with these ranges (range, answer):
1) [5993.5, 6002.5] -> 9.08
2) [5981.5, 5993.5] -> 7.97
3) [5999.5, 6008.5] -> 8.21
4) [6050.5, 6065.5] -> 7.61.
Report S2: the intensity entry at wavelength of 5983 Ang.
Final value 8.08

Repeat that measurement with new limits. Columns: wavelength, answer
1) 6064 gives 9.85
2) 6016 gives 8.83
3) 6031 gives 8.86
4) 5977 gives 7.78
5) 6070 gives 8.99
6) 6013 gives 9.23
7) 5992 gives 8.16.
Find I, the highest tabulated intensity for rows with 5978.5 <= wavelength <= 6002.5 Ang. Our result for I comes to 9.28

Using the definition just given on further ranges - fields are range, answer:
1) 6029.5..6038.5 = 8.86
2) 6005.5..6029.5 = 9.34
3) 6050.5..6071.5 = 9.88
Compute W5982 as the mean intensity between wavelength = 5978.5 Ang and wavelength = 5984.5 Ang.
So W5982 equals 8.12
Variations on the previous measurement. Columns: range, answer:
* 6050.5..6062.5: 7.93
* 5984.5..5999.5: 8.51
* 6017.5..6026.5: 9.03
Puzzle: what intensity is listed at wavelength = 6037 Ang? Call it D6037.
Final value 8.24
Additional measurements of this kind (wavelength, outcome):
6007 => 8.21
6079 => 9.41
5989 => 7.97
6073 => 9.21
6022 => 9.34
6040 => 8.97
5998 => 9.28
